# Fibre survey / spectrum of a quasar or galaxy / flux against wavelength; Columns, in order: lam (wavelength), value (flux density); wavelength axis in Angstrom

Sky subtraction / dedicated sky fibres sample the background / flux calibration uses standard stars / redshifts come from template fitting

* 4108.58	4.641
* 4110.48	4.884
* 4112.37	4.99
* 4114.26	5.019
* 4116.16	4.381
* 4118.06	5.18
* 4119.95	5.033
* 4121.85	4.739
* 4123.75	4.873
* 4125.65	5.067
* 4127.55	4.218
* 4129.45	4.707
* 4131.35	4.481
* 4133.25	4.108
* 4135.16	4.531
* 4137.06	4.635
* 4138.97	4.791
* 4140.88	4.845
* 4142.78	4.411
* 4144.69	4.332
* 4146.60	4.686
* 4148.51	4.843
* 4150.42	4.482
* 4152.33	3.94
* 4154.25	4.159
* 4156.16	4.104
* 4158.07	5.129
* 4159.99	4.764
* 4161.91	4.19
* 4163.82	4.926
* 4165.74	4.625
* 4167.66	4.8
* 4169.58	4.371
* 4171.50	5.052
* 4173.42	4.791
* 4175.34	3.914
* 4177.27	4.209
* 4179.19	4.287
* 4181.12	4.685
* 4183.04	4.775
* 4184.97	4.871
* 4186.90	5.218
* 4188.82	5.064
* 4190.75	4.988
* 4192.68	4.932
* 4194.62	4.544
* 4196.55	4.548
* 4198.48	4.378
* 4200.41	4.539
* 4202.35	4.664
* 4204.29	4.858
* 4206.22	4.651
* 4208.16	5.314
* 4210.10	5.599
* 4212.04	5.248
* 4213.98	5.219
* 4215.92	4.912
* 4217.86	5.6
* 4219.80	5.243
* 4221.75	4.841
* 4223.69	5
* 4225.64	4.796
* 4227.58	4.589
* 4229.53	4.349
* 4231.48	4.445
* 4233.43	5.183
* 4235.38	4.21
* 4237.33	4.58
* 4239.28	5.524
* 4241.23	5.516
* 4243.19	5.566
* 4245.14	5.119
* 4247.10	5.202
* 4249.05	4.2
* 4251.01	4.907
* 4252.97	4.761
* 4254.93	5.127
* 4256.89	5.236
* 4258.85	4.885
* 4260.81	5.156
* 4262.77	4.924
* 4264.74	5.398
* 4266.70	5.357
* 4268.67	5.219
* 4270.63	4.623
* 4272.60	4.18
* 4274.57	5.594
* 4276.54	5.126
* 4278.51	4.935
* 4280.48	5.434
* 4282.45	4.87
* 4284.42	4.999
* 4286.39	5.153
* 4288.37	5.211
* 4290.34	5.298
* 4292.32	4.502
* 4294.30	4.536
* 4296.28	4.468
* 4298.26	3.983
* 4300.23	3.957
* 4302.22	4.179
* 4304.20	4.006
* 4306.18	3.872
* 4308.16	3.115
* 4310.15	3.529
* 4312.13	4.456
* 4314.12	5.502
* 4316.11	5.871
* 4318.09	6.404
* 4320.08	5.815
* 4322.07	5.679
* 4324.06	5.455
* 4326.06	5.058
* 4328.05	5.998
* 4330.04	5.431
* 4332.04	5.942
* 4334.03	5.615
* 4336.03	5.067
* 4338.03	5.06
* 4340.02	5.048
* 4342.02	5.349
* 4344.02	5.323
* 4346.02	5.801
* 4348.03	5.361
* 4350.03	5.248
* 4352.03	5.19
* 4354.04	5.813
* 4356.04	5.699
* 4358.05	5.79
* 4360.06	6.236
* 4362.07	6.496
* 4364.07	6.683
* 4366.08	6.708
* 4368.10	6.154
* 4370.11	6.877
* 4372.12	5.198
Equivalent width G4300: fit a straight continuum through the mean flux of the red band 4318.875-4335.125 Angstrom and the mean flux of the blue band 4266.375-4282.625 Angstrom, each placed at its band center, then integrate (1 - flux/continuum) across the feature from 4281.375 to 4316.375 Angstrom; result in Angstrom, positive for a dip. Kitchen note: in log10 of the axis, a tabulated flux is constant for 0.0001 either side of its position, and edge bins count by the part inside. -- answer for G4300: 5.3 Angstrom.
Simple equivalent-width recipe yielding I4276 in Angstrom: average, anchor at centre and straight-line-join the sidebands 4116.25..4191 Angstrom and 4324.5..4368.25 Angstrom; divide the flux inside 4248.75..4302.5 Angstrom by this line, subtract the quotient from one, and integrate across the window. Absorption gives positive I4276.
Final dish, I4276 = 4.1 Angstrom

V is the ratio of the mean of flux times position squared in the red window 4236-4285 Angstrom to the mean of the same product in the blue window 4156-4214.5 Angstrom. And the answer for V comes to 1.10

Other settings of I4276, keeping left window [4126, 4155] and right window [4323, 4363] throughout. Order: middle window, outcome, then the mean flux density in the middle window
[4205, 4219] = -1.0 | 5.22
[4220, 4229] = 0.2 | 4.82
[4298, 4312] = 4.0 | 3.84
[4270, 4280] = 0.5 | 4.93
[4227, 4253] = 0.7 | 4.88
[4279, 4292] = 0.3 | 5.12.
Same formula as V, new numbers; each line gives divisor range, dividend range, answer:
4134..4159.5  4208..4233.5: 1.15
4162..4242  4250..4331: 1.07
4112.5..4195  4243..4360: 1.17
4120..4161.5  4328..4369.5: 1.38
